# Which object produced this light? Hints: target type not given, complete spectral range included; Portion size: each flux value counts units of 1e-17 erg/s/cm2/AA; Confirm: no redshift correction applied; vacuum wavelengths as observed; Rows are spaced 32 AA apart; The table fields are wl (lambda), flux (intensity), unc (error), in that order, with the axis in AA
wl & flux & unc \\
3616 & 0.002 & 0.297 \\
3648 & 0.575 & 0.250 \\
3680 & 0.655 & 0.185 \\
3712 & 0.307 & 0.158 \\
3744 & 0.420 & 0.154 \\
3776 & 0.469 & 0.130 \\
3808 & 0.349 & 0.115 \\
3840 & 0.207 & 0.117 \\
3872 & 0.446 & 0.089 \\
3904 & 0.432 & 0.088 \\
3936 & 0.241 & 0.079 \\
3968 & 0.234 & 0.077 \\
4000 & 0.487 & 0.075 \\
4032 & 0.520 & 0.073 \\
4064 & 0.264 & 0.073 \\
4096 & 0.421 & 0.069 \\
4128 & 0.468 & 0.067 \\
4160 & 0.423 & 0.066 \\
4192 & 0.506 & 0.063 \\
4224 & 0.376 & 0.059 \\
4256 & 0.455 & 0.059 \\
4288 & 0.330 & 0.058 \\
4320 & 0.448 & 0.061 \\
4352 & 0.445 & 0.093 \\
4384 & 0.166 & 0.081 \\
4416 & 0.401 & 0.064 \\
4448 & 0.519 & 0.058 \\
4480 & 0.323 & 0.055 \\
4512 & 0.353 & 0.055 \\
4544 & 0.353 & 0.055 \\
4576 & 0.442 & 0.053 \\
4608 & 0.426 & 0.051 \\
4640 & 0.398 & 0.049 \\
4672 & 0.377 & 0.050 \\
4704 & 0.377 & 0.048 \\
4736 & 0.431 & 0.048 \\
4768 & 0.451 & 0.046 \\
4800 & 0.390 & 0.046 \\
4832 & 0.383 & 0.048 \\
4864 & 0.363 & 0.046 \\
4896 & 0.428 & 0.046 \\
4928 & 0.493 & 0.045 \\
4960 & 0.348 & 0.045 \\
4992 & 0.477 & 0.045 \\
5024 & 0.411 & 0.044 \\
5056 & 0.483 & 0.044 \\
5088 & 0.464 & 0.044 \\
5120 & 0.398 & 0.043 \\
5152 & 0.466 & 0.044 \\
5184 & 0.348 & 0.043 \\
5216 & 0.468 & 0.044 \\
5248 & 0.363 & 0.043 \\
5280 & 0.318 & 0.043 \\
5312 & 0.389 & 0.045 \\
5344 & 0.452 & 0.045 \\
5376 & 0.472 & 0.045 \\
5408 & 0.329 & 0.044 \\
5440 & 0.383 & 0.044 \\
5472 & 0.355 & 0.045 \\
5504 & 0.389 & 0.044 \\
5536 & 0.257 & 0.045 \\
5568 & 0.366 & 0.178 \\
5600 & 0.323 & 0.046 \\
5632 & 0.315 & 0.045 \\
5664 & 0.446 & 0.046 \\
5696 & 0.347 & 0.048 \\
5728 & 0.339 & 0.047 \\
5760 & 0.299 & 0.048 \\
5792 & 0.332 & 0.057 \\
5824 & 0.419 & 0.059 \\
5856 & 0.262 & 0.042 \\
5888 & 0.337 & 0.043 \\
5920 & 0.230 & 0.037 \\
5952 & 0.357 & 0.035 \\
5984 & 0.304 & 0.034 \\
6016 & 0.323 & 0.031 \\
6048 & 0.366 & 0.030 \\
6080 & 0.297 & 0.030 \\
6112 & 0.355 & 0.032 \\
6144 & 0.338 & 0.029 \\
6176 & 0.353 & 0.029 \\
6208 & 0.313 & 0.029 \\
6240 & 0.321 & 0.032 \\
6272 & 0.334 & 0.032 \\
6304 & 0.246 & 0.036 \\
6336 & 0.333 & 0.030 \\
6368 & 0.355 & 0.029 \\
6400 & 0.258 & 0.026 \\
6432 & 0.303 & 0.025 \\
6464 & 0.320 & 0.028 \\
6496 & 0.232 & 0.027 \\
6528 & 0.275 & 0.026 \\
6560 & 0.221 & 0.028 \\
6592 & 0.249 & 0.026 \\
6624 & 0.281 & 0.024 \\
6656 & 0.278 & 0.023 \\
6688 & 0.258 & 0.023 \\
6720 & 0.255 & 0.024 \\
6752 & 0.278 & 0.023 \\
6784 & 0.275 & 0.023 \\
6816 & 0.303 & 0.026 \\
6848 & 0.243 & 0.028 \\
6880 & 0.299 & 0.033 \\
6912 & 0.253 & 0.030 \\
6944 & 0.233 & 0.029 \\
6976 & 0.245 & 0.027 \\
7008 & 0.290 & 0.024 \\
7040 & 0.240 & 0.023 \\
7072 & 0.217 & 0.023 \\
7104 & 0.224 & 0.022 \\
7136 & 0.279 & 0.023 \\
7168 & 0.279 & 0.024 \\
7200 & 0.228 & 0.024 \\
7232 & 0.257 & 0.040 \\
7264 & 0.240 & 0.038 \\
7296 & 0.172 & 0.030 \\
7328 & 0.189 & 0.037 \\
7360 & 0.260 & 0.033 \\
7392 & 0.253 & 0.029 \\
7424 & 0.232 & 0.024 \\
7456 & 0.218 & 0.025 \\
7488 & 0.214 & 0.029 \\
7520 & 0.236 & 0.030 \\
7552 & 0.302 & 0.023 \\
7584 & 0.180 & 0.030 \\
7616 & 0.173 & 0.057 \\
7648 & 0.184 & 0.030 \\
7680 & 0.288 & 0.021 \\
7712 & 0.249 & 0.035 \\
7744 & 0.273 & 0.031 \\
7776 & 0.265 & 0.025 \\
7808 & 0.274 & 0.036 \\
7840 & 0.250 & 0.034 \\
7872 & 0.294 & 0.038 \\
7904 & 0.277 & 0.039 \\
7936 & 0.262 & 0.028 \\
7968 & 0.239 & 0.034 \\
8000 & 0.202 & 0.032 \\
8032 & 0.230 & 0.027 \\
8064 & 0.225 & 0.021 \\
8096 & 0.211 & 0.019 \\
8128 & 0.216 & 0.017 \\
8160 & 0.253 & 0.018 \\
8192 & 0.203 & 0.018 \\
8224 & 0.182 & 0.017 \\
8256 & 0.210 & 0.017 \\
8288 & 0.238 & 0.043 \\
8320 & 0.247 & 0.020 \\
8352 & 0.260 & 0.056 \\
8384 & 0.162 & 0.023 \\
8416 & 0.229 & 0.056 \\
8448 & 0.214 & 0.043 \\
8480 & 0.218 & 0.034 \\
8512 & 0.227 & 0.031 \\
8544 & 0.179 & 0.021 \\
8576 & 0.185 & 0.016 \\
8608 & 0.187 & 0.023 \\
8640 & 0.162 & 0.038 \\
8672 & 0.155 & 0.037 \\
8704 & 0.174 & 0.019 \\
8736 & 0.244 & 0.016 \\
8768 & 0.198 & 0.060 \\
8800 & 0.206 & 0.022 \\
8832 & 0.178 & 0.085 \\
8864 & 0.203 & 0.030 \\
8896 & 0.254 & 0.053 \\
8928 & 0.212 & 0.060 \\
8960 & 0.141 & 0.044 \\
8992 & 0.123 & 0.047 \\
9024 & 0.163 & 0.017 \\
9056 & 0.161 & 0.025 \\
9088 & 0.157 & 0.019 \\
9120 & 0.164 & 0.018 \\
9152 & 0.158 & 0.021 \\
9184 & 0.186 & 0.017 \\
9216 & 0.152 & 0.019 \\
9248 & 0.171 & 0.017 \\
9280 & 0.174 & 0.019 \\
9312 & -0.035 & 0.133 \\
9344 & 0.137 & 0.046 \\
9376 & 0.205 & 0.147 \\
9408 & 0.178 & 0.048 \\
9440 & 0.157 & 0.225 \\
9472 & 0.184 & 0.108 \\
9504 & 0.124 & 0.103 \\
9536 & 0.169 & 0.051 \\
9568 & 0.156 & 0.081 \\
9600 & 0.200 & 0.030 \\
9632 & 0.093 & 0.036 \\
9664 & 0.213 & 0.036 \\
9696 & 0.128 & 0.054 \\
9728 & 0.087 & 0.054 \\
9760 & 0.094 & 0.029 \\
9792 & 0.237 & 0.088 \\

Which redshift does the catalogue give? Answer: 1.04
